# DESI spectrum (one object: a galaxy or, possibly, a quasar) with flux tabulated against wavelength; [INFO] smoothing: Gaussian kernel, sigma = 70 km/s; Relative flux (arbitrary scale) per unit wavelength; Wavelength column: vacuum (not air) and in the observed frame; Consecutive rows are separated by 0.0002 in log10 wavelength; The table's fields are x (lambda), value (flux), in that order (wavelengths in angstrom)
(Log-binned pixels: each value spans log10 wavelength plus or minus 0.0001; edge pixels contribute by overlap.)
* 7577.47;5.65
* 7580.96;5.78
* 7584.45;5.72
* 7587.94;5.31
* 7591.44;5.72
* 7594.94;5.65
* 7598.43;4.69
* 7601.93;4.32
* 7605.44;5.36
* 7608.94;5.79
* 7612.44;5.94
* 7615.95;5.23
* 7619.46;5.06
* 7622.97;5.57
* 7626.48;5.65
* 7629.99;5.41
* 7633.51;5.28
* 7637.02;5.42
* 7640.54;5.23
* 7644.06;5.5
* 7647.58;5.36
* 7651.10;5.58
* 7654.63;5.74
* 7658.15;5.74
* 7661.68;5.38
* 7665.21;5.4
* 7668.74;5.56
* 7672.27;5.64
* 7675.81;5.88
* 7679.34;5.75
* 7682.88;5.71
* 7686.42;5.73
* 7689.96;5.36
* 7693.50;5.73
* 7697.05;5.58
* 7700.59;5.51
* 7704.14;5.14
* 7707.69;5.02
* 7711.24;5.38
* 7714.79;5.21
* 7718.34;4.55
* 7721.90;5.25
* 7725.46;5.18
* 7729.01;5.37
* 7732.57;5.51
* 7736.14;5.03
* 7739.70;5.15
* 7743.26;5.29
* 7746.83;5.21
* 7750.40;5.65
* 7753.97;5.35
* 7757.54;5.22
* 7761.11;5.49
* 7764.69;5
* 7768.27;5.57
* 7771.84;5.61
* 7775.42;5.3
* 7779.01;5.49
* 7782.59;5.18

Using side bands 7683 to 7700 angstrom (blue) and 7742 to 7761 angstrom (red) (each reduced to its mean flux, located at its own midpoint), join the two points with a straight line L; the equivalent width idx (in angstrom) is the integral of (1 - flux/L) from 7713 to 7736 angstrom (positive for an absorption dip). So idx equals 1.3 angstrom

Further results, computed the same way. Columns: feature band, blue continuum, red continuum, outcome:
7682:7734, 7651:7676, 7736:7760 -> 0.95 angstrom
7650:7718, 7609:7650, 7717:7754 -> -2.19 angstrom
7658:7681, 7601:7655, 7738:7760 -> -1.00 angstrom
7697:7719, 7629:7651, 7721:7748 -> 0.36 angstrom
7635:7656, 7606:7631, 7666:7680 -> 0.51 angstrom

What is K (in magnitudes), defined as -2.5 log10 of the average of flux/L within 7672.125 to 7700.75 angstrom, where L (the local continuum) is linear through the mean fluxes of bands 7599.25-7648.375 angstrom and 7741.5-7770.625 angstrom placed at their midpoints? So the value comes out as -0.06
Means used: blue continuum 5.35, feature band 5.66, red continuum 5.35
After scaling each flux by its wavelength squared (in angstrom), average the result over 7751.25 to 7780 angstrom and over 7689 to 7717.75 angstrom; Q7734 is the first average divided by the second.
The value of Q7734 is 1.03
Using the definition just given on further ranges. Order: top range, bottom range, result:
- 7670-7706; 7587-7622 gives 1.08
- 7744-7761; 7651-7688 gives 0.97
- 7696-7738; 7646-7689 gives 0.94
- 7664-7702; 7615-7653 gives 1.06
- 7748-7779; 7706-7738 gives 1.06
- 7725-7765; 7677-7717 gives 0.98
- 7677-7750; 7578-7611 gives 1.02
